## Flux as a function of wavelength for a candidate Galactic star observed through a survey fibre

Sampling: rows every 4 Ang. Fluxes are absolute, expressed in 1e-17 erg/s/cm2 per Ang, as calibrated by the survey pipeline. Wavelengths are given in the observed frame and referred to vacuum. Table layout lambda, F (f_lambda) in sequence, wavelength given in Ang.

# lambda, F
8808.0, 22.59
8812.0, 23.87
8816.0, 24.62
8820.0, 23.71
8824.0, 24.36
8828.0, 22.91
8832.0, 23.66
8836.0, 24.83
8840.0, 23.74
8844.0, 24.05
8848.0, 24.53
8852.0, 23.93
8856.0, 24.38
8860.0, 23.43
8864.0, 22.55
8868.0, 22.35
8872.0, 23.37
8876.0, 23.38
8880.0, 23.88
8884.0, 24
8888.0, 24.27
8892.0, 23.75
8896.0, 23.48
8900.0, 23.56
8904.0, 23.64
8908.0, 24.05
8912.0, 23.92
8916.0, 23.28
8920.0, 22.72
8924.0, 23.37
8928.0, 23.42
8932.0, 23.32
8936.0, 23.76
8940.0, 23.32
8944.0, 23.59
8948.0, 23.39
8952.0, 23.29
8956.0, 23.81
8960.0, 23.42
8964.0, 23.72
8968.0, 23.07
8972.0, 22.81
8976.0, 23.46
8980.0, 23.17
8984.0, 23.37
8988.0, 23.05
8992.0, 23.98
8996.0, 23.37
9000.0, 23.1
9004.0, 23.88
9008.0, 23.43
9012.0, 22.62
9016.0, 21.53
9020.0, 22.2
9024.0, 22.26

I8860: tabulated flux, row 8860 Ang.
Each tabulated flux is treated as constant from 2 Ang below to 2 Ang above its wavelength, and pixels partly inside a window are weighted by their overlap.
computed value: 23.43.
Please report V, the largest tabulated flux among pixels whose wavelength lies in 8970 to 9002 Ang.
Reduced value 23.98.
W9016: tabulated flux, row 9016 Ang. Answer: 21.53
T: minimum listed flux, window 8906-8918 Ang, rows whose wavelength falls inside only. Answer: 23.28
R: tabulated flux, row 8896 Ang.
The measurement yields 23.48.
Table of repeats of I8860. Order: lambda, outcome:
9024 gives 22.26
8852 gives 23.93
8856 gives 24.38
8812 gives 23.87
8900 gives 23.56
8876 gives 23.38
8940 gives 23.32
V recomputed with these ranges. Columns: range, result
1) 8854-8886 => 24.38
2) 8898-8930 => 24.05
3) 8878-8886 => 24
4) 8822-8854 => 24.83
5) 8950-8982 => 23.81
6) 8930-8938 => 23.76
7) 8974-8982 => 23.46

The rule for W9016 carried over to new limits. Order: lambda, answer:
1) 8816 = 24.62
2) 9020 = 22.2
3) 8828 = 22.91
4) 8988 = 23.05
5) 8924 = 23.37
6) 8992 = 23.98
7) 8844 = 24.05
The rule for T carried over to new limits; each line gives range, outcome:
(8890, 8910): 23.48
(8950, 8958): 23.29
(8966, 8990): 22.81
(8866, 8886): 22.35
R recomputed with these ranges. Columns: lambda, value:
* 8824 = 24.36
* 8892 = 23.75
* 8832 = 23.66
